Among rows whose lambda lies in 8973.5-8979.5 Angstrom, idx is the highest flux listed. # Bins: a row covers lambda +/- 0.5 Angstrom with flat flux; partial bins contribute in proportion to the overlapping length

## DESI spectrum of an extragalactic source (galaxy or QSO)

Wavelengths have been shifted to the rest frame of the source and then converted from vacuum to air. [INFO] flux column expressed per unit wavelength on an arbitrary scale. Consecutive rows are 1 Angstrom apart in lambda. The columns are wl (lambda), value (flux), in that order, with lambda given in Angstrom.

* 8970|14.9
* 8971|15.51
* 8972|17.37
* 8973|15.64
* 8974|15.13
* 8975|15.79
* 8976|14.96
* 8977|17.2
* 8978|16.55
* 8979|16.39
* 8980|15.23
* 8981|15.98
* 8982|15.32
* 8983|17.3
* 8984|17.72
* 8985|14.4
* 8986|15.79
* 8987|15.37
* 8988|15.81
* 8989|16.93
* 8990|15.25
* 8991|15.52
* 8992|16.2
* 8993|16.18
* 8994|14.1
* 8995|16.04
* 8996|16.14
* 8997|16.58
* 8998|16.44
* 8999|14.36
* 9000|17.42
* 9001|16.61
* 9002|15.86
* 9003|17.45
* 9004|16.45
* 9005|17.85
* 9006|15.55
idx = 17.2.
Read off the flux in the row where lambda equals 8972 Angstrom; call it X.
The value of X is 17.37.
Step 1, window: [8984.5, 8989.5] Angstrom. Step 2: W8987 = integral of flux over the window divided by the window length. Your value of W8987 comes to 15.7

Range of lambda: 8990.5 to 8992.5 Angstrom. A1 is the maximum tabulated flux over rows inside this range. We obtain 16.2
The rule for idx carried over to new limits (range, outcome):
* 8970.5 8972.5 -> 17.37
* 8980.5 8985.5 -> 17.72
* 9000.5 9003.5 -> 17.45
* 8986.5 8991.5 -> 16.93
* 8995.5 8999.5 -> 16.58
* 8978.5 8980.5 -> 16.39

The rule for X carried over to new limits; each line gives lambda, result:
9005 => 17.85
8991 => 15.52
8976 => 14.96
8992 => 16.2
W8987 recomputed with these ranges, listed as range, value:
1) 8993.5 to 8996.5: 15.4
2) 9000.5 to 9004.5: 16.6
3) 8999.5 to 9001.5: 17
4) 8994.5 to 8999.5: 15.9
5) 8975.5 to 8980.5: 16.1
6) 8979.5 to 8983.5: 16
